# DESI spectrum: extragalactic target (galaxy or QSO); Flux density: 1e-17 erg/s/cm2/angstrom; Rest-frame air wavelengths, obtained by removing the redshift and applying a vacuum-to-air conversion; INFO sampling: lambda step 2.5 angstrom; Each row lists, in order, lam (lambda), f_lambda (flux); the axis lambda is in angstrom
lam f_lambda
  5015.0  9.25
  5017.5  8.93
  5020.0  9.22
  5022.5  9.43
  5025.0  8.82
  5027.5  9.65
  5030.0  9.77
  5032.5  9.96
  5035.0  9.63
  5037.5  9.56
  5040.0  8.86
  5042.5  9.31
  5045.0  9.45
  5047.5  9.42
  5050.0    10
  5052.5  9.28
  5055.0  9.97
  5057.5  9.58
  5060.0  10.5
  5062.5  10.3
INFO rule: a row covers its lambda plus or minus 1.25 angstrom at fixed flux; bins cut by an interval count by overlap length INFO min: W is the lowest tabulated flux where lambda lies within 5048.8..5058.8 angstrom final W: 9.28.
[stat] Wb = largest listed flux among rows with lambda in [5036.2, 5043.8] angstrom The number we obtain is 9.56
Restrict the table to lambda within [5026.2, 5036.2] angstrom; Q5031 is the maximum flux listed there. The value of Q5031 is 9.96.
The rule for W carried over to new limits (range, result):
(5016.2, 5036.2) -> 8.82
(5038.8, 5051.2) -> 8.86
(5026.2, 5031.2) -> 9.65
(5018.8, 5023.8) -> 9.22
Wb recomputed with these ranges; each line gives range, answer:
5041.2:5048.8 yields 9.45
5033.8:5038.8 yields 9.63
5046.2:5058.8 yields 10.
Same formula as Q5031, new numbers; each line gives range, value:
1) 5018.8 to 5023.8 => 9.43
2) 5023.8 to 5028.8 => 9.65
